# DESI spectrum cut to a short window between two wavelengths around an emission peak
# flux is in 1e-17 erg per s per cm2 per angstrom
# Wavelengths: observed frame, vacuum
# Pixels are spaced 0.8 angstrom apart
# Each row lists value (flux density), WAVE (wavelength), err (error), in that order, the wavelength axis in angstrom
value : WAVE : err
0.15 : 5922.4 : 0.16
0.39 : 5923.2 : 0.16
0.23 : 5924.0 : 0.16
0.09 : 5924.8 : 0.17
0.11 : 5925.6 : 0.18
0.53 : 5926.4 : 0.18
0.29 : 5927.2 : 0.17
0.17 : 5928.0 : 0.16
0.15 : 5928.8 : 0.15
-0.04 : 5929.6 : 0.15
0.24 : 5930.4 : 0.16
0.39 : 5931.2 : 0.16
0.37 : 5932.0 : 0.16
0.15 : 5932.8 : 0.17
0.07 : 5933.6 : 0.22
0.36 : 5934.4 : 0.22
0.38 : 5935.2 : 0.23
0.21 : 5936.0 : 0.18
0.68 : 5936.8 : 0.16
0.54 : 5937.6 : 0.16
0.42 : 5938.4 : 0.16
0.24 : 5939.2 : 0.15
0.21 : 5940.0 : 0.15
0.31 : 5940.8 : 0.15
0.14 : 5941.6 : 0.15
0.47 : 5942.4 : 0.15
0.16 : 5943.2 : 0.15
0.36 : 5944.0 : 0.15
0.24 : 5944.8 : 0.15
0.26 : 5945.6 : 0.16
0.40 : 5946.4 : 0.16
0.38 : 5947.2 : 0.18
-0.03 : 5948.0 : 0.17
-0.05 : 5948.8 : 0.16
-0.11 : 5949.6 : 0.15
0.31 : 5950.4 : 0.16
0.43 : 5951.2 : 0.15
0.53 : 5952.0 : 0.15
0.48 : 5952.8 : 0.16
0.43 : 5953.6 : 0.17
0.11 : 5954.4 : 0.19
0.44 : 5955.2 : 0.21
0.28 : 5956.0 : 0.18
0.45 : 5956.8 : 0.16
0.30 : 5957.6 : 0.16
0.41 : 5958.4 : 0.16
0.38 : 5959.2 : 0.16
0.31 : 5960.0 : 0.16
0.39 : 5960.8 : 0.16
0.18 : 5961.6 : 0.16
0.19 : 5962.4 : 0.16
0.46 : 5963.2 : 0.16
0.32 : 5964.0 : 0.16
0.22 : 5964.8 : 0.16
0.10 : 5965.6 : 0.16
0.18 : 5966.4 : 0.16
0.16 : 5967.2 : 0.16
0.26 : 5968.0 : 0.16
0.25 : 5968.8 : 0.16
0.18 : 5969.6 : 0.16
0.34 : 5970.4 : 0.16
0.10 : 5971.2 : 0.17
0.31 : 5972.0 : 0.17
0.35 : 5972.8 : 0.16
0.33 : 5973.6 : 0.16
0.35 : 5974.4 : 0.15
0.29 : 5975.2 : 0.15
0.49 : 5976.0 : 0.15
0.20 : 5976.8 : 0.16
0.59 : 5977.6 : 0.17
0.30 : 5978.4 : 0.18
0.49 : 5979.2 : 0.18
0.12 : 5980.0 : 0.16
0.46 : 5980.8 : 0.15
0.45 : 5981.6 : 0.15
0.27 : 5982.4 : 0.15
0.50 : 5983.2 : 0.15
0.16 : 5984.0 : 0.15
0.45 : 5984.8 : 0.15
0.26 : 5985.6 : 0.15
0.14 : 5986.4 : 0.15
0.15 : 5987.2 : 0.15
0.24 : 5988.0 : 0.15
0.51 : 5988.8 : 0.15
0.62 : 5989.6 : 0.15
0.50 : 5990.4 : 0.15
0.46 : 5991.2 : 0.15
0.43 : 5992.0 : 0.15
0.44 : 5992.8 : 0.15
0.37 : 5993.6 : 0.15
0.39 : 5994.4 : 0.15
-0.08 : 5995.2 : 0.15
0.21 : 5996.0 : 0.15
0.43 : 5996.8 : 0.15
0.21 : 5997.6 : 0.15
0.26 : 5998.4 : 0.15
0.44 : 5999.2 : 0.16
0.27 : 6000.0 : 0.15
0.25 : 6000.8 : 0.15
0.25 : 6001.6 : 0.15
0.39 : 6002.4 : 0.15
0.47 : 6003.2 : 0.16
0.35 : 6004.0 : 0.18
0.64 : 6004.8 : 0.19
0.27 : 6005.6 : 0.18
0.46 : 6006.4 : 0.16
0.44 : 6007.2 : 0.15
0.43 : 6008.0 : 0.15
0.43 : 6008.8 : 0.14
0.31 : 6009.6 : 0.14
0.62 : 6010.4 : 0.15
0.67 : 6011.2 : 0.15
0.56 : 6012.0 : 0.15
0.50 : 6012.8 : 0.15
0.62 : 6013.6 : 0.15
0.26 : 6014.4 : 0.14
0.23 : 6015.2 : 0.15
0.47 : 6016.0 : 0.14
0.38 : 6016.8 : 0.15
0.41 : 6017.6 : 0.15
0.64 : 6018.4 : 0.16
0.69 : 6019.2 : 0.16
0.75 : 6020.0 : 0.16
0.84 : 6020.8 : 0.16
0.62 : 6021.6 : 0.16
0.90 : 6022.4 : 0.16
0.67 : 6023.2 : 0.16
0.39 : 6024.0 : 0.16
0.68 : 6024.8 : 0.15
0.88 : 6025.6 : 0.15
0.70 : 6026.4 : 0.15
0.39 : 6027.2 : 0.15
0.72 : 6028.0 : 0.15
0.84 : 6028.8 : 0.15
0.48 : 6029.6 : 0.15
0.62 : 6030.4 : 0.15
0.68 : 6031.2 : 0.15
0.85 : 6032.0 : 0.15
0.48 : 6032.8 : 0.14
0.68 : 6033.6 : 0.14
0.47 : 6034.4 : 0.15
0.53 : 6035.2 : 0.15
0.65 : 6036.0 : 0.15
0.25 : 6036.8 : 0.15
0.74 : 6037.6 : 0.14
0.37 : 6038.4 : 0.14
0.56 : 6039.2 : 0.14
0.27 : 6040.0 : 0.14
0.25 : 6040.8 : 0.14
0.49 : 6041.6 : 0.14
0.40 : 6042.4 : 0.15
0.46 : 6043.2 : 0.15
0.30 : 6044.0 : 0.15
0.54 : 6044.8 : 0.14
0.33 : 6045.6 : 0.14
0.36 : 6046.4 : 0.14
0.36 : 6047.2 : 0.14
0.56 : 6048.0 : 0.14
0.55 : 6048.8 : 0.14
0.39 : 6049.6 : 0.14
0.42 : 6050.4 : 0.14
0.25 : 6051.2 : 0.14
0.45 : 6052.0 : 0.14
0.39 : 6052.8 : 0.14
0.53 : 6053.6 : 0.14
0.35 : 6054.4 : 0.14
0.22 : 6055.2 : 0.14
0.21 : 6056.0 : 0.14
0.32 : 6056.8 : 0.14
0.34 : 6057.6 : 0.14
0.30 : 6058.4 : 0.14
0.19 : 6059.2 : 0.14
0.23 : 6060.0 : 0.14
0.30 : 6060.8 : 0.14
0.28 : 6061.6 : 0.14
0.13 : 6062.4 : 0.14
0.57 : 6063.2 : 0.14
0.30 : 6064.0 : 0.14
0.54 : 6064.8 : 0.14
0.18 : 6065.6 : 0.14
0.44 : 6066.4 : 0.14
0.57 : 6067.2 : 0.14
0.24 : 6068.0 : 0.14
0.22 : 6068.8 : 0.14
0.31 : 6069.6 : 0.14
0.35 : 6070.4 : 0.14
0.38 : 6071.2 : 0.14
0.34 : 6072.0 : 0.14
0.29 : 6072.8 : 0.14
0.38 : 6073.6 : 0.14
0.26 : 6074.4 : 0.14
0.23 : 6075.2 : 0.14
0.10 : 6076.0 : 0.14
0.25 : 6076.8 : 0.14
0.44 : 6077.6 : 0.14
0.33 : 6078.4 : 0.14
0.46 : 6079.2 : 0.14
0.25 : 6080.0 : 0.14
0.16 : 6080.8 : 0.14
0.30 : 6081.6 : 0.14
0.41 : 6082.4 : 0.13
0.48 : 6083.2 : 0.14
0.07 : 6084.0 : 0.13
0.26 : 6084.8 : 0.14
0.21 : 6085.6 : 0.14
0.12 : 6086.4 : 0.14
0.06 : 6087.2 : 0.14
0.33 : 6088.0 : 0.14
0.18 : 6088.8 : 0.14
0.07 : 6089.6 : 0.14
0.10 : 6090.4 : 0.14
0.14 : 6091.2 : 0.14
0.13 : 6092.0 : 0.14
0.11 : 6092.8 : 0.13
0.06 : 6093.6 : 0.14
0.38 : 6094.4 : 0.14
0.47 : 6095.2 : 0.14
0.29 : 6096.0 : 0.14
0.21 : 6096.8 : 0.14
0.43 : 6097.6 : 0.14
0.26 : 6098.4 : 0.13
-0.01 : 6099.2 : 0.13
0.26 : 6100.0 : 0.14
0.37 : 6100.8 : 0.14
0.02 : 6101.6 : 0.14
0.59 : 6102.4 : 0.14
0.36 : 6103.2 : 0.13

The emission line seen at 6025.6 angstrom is C III] 1909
